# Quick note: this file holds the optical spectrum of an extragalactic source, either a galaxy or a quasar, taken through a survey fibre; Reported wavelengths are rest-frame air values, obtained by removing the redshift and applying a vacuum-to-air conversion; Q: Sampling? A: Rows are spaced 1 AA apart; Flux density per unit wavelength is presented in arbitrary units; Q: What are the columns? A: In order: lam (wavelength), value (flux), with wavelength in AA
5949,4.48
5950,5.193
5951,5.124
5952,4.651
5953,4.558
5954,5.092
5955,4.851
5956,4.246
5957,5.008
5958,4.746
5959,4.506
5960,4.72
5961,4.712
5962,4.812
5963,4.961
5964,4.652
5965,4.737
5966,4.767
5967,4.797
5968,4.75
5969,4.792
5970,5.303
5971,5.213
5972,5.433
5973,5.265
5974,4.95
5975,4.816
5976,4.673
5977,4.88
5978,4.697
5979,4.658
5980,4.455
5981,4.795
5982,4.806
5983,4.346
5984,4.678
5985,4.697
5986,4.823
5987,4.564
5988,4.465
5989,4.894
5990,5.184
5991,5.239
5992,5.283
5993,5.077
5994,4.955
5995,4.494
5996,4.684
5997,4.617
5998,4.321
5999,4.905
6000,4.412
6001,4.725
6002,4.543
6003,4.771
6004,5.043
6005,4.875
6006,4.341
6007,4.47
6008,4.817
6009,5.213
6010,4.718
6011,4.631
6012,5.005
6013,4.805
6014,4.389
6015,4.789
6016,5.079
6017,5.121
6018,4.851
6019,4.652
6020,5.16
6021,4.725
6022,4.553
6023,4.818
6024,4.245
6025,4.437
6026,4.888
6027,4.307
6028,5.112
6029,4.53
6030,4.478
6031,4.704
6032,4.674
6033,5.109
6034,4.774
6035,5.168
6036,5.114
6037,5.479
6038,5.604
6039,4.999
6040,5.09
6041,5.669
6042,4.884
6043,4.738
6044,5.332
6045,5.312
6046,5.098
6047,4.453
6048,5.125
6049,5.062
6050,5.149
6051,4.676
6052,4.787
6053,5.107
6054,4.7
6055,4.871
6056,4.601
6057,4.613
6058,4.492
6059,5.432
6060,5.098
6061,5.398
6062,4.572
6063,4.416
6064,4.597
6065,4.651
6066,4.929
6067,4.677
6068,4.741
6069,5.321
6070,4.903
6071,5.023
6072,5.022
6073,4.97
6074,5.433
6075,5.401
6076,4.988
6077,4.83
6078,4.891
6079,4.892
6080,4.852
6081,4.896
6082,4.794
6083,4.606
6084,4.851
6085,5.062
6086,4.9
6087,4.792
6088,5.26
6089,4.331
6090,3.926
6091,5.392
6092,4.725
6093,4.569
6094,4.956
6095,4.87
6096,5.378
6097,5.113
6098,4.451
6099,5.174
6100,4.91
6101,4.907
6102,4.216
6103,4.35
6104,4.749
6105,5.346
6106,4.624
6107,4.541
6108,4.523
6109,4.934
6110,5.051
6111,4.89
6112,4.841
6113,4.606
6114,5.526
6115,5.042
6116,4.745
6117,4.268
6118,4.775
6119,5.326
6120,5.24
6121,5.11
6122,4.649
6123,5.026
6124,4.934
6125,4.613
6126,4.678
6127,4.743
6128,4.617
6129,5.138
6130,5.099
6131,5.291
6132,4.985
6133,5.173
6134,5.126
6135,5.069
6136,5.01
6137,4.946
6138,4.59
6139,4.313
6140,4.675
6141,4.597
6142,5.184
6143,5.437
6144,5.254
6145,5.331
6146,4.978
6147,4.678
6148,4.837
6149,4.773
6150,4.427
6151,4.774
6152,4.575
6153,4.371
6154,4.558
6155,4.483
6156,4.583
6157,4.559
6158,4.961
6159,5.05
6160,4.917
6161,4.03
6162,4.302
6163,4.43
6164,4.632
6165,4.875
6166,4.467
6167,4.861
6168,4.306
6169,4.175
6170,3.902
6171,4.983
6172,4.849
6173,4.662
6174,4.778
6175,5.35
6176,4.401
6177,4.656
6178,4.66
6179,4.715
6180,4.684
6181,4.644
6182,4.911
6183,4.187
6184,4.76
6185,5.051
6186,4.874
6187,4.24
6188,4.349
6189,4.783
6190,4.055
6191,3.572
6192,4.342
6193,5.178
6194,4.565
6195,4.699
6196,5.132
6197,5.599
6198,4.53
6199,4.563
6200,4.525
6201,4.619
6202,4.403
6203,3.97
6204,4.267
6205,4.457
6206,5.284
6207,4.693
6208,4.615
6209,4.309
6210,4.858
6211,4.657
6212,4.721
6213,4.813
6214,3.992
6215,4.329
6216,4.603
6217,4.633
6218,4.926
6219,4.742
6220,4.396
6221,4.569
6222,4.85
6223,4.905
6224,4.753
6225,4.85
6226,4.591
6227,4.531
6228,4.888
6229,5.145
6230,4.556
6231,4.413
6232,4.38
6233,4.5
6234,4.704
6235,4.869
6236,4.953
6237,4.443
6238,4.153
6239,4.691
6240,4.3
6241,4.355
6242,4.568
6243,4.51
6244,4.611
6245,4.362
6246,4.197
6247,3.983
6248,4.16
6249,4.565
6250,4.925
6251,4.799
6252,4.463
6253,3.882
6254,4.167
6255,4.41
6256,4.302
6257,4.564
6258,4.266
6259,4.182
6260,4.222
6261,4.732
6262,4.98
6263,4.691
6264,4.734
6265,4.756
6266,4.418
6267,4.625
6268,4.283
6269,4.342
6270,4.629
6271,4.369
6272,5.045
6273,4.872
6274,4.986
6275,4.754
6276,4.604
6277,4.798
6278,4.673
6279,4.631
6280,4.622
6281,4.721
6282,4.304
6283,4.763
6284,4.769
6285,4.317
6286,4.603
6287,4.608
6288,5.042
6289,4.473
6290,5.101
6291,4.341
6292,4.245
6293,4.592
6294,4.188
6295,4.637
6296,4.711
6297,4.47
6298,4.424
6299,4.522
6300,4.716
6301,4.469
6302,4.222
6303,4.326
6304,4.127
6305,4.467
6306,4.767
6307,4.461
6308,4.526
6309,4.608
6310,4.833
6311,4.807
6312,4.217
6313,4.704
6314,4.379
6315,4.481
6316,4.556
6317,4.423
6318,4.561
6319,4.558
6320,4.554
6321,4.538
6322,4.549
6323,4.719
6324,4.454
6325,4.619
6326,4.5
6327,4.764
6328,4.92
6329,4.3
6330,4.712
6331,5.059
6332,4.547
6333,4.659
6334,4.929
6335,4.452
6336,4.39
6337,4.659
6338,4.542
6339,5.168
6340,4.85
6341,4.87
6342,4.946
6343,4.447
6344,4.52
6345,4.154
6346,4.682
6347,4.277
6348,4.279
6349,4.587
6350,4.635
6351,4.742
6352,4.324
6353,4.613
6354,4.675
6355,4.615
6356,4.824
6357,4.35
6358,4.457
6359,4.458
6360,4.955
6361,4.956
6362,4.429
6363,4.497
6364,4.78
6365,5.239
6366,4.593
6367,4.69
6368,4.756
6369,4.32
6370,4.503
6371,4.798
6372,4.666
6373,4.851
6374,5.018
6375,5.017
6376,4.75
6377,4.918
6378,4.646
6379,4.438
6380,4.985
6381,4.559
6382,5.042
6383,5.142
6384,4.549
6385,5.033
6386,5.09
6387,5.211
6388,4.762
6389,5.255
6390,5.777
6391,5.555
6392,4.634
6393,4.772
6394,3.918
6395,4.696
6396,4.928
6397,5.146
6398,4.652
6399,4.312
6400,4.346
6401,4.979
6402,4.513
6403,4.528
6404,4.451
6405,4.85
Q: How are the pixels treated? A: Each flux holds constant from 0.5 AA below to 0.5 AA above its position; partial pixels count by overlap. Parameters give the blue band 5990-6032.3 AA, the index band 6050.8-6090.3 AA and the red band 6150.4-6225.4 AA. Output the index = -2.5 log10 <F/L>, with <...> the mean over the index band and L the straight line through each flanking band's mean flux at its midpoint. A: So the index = -0.04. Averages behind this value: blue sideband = 4.75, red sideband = 4.62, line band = 4.86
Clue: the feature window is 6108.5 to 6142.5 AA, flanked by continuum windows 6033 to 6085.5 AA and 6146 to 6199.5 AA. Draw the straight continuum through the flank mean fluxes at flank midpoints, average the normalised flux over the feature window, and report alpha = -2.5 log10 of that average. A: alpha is -0.030 mag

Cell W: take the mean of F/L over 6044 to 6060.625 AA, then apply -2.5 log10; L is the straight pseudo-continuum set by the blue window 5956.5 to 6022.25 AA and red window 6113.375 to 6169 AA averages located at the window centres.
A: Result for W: -0.03 mag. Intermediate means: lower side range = 4.8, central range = 4.93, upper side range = 4.81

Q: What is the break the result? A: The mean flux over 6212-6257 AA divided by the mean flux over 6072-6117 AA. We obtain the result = 0.93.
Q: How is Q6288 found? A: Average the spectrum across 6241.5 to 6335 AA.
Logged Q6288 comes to 4.55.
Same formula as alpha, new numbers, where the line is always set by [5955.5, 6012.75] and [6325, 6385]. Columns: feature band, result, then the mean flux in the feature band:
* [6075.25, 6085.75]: -0.027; 4.88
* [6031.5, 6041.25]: -0.084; 5.16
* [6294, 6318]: 0.044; 4.51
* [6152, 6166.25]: 0.035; 4.59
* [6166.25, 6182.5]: 0.018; 4.66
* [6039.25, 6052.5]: -0.057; 5.03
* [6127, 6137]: -0.064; 5.04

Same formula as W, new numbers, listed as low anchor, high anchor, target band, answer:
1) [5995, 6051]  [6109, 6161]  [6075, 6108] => 0.01 mag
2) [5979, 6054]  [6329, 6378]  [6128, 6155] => -0.02 mag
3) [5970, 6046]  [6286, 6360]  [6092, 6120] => -0.02 mag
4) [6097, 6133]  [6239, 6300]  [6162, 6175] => 0.04 mag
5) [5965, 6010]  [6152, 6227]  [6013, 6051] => -0.03 mag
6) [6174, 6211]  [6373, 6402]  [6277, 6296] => 0.03 mag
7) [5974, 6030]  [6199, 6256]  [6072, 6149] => -0.06 mag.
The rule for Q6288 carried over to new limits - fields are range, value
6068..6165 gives 4.85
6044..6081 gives 4.92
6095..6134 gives 4.89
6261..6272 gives 4.61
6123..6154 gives 4.87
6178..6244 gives 4.61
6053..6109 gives 4.85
